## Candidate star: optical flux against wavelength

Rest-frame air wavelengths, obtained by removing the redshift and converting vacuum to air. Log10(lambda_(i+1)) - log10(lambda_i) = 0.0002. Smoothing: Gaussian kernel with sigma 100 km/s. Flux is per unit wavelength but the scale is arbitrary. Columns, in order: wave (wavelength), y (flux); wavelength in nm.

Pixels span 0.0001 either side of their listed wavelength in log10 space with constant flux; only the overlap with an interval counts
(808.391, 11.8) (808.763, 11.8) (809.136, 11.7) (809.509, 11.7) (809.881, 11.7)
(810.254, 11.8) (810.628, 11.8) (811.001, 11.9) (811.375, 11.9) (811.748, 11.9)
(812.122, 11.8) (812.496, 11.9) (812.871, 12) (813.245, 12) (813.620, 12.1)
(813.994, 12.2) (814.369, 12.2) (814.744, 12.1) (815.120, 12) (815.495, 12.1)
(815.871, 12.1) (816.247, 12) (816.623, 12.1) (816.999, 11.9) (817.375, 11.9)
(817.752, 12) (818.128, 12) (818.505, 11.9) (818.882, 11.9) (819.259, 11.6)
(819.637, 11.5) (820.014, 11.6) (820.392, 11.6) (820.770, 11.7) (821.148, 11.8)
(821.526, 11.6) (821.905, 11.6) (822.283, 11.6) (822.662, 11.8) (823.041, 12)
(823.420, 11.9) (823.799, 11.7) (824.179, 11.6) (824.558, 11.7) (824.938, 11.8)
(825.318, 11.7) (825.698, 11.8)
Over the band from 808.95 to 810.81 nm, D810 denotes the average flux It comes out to 11.7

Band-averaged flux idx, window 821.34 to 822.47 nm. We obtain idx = 11.6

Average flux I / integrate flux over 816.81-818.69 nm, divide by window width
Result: 11.9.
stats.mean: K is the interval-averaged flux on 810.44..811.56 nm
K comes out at 11.9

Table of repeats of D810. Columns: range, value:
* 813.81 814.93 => 12.2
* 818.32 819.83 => 11.7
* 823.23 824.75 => 11.7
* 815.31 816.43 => 12.1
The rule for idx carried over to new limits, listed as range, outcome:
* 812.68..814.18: 12.1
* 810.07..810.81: 11.8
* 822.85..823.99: 11.9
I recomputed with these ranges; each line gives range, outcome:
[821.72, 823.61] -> 11.8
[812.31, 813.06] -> 11.9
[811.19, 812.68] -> 11.9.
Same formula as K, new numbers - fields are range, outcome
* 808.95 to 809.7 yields 11.7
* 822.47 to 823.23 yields 11.9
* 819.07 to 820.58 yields 11.6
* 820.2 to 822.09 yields 11.7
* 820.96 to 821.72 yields 11.7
